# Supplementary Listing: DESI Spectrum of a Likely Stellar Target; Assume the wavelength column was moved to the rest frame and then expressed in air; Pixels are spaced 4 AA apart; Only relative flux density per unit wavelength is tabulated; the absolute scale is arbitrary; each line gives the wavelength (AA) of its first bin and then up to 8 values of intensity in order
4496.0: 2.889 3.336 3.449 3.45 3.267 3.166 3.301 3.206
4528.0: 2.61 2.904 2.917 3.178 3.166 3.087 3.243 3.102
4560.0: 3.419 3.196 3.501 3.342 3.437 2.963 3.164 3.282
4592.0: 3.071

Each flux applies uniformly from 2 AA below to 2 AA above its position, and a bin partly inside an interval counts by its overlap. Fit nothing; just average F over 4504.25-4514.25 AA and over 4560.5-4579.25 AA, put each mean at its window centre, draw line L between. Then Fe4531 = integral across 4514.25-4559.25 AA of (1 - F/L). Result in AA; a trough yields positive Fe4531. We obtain 3.61 AA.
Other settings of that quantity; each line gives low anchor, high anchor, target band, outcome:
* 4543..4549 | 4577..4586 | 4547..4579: -1.8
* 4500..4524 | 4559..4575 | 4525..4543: 2.2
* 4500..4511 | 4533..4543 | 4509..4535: 1.2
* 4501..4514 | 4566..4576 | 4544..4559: 1.1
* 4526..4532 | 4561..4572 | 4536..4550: -0.8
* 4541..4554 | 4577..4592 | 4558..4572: -0.9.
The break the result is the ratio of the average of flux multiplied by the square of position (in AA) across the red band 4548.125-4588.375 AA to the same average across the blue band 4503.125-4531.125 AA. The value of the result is 1.0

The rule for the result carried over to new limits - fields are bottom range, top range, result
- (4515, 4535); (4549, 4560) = 1.08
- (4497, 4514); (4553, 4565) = 0.99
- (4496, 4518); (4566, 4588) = 1.03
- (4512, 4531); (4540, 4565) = 1.05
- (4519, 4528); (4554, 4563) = 1.06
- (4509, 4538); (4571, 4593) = 1.07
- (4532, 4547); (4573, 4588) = 1.07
